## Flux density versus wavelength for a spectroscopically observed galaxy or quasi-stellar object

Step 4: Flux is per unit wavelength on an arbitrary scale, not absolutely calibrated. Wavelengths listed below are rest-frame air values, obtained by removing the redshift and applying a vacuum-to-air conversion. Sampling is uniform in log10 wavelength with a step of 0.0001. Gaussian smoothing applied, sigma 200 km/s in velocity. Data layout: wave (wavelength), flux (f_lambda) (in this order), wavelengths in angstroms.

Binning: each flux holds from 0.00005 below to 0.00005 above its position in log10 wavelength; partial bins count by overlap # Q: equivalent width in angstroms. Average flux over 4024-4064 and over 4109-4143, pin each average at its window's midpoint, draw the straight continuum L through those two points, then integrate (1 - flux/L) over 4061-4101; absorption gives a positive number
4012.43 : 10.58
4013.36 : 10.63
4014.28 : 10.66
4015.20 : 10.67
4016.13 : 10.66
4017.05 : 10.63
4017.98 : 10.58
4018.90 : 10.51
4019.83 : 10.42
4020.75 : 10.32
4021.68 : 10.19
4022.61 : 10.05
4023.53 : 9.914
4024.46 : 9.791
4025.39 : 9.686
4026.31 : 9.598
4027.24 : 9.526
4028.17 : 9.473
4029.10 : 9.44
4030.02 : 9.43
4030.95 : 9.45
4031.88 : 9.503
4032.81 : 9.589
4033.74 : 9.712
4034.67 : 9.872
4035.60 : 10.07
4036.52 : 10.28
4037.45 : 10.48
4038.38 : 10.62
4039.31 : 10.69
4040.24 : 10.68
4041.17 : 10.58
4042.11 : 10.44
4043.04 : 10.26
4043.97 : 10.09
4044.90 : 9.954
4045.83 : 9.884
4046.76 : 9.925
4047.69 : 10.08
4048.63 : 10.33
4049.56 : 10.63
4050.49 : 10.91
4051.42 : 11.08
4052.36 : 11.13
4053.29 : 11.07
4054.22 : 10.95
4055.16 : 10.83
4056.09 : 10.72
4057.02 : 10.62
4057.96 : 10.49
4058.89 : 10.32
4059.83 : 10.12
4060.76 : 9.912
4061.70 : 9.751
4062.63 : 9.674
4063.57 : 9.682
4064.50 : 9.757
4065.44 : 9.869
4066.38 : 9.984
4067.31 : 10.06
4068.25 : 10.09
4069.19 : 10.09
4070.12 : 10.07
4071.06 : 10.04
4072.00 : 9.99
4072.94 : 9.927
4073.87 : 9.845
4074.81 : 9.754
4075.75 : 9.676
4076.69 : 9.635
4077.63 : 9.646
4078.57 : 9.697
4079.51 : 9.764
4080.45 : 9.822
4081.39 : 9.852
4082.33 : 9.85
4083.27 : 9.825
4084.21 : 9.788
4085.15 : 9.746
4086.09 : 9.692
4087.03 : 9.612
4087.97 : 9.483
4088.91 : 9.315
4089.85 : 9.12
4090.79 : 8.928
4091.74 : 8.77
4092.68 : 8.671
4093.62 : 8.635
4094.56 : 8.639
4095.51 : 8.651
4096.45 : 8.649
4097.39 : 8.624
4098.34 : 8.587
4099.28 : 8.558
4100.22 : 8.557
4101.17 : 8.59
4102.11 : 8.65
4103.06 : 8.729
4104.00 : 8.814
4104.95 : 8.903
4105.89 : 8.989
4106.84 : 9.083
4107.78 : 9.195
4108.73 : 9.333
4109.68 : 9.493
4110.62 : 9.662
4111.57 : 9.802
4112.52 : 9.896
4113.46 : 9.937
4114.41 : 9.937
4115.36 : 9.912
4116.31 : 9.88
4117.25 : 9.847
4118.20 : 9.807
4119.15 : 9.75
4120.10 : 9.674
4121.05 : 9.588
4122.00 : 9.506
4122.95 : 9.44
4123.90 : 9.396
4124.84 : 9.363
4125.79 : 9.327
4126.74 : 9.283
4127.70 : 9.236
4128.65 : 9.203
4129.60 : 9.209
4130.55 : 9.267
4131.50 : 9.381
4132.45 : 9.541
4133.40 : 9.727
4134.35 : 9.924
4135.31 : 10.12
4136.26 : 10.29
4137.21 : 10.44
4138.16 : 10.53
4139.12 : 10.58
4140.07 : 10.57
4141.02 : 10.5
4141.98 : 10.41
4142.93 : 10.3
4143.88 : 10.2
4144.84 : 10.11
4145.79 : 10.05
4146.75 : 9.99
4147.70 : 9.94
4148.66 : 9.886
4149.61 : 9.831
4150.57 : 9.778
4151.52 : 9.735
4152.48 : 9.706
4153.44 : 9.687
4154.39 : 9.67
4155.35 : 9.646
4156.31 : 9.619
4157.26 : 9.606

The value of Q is 2.1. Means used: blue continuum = 10.2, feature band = 9.48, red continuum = 9.79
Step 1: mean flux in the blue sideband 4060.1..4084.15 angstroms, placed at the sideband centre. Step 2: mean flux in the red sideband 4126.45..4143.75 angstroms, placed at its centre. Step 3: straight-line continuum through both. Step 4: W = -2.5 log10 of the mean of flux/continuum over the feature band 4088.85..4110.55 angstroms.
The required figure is 0.12 mag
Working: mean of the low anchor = 9.85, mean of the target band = 8.85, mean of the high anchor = 9.93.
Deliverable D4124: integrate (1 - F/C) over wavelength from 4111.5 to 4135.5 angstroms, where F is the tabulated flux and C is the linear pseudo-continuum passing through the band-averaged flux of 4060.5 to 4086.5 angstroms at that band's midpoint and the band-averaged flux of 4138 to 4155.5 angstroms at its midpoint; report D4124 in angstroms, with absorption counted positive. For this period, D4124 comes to 0.9 angstroms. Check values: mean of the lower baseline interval 9.84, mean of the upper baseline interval 10.1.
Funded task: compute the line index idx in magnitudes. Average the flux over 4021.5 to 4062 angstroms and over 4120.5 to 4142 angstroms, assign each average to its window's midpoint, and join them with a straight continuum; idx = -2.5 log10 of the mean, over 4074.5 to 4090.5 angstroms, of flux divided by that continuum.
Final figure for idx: 0.037 mag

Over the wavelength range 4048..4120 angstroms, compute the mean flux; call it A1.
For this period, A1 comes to 9.68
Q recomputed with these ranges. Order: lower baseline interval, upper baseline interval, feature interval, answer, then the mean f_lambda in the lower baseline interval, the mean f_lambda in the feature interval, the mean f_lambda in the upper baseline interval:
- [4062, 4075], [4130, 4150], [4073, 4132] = 3.8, 9.92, 9.35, 10.1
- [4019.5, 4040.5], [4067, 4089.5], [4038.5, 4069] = -1.4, 9.94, 10.3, 9.8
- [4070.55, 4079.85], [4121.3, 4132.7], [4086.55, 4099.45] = 1.0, 9.79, 8.88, 9.35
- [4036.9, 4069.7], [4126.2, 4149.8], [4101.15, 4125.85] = 1.5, 10.3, 9.45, 9.94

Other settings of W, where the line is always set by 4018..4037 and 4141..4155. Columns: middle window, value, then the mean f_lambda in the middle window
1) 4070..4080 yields 0.01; 9.81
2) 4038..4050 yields -0.05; 10.3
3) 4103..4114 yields 0.07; 9.35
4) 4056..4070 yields -0.02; 10.1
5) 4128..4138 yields 0.02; 9.74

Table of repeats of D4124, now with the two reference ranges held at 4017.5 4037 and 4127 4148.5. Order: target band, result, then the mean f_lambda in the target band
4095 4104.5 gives 1.24 angstroms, 8.64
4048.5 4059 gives -0.94 angstroms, 10.8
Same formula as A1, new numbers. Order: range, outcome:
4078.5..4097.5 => 9.3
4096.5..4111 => 8.91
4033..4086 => 10.1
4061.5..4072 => 9.92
